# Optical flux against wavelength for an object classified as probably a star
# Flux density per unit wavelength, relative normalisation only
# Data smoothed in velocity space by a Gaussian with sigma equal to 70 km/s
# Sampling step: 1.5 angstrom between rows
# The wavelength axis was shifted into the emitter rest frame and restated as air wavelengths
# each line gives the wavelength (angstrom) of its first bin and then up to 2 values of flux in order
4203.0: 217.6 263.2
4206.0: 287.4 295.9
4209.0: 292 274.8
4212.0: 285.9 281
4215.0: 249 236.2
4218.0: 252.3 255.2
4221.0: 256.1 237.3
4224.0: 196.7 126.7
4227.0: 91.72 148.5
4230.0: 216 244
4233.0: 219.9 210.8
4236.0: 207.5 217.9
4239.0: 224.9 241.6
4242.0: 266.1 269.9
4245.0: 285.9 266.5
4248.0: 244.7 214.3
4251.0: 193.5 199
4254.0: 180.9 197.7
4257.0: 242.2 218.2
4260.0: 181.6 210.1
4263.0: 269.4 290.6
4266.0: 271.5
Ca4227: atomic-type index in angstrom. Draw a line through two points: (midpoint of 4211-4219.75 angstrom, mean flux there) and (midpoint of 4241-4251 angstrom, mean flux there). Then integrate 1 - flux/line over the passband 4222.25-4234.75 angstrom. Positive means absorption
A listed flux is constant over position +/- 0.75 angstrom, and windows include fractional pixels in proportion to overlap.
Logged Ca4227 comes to 3.5 angstrom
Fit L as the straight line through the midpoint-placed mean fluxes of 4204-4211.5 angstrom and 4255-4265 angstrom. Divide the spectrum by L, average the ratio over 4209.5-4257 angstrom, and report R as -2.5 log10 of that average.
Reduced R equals 0.14 mag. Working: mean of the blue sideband 283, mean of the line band 226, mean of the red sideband 229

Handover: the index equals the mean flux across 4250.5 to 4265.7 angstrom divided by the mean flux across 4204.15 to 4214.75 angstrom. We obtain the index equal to 0.8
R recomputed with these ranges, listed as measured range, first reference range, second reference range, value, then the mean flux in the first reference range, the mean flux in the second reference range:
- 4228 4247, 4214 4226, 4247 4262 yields -0.07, 229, 209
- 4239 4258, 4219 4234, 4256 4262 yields -0.12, 198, 213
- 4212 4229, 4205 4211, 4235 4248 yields 0.25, 287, 247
